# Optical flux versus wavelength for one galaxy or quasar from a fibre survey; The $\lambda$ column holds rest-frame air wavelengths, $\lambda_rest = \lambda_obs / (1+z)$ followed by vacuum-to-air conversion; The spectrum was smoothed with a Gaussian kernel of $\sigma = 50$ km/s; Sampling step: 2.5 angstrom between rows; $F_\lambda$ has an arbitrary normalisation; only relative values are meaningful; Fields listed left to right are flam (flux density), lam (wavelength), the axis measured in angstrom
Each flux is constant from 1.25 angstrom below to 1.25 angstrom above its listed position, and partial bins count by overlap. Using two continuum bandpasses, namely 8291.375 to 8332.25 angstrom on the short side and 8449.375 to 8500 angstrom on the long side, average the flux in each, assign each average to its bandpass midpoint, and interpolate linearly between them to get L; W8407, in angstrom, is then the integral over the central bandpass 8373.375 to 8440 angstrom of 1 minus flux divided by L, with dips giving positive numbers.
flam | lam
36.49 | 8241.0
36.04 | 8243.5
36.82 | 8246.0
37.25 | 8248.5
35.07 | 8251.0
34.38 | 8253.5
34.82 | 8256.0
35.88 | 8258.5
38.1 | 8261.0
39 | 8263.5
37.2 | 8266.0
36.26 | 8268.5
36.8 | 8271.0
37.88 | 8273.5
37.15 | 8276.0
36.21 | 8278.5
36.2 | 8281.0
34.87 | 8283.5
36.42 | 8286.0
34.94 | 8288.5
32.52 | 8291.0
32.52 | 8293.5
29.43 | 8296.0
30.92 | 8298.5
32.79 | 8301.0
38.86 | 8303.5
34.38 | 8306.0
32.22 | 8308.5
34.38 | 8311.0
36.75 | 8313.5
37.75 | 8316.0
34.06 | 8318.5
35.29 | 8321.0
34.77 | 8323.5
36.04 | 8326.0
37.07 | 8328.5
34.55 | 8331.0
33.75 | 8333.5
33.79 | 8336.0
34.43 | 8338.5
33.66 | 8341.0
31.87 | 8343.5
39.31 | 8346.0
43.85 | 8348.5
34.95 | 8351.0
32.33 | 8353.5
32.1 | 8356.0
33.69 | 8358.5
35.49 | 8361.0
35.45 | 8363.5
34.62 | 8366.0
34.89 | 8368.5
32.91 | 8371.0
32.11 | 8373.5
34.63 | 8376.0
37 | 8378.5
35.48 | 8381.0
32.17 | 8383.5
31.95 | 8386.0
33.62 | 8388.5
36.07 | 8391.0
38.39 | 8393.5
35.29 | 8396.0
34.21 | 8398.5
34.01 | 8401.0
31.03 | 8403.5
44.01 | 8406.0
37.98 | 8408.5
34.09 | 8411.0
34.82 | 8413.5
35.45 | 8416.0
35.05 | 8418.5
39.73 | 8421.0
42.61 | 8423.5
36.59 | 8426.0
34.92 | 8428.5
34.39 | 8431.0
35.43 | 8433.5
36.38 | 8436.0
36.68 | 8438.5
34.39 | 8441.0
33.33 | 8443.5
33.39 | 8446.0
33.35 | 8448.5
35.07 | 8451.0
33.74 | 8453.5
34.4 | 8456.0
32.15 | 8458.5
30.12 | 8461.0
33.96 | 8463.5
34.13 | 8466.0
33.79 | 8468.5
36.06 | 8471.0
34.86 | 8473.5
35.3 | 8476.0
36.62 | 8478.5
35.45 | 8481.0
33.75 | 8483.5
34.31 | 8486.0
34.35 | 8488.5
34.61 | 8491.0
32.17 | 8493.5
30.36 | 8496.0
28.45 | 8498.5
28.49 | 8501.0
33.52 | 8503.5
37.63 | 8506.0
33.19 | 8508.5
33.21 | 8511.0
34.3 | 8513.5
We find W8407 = -3.5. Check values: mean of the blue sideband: 34.4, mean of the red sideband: 33.7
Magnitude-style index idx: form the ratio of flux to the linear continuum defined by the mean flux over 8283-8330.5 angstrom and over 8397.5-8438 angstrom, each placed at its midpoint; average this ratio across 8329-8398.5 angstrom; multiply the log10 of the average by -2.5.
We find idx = 0.02 mag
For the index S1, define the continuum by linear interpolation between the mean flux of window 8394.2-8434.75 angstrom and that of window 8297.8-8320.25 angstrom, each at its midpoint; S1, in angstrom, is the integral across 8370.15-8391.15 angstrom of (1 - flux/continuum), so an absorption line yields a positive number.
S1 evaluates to 1.1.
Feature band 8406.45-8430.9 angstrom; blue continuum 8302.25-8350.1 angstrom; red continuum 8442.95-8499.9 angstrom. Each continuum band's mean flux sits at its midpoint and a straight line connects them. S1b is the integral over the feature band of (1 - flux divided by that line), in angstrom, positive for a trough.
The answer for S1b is -1.8 angstrom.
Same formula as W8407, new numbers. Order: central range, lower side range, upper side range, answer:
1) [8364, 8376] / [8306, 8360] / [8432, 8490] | 0.4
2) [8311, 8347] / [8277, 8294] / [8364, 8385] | -0.6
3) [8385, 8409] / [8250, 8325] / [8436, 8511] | -0.9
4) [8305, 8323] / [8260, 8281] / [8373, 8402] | 0.6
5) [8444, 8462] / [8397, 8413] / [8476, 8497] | 0.8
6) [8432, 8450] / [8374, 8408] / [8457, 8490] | 0.0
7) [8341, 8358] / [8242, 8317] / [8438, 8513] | -0.3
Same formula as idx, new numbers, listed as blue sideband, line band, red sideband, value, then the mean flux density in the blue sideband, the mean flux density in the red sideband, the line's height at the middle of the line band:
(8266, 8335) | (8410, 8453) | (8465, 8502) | -0.051 mag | 35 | 33.5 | 34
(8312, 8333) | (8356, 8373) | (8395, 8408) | 0.048 mag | 35.7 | 35.8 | 35.8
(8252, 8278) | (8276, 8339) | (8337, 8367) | 0.040 mag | 36.7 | 35.1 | 35.9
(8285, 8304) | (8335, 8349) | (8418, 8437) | -0.036 mag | 33.3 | 37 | 34.6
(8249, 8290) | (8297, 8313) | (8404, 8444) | 0.074 mag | 36.3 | 36.6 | 36.4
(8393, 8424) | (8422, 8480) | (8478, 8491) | 0.020 mag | 36.5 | 34.8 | 35.5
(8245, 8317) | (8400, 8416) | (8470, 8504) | -0.055 mag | 35.4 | 33.4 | 34.2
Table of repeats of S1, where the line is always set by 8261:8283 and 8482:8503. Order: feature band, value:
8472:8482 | -0.9 angstrom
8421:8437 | -1.6 angstrom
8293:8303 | 1.3 angstrom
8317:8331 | 0.2 angstrom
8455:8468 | -0.1 angstrom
